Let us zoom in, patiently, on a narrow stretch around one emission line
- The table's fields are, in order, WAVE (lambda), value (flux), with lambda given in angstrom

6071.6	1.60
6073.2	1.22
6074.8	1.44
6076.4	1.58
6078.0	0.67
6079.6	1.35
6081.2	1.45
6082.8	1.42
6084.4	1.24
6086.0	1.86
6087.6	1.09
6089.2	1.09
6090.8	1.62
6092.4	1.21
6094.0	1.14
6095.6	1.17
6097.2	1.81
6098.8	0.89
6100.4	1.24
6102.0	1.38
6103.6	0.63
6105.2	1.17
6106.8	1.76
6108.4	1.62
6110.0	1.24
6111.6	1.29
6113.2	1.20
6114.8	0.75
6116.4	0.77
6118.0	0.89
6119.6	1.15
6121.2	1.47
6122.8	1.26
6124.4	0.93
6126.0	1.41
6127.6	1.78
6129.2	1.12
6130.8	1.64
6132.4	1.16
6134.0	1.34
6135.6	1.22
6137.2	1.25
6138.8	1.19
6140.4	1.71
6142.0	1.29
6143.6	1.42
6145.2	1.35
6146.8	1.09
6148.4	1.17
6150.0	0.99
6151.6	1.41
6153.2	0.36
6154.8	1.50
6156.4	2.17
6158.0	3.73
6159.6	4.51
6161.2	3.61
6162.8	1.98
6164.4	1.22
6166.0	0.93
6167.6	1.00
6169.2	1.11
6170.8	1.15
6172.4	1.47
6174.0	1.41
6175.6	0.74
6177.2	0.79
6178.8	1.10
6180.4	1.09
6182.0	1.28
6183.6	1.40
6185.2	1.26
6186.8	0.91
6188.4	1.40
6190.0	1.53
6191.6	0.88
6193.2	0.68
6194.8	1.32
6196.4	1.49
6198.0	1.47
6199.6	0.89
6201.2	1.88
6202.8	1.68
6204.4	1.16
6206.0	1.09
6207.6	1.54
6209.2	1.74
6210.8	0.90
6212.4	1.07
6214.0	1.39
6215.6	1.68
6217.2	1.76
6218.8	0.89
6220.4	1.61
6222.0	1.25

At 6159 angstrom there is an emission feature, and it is Hbeta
